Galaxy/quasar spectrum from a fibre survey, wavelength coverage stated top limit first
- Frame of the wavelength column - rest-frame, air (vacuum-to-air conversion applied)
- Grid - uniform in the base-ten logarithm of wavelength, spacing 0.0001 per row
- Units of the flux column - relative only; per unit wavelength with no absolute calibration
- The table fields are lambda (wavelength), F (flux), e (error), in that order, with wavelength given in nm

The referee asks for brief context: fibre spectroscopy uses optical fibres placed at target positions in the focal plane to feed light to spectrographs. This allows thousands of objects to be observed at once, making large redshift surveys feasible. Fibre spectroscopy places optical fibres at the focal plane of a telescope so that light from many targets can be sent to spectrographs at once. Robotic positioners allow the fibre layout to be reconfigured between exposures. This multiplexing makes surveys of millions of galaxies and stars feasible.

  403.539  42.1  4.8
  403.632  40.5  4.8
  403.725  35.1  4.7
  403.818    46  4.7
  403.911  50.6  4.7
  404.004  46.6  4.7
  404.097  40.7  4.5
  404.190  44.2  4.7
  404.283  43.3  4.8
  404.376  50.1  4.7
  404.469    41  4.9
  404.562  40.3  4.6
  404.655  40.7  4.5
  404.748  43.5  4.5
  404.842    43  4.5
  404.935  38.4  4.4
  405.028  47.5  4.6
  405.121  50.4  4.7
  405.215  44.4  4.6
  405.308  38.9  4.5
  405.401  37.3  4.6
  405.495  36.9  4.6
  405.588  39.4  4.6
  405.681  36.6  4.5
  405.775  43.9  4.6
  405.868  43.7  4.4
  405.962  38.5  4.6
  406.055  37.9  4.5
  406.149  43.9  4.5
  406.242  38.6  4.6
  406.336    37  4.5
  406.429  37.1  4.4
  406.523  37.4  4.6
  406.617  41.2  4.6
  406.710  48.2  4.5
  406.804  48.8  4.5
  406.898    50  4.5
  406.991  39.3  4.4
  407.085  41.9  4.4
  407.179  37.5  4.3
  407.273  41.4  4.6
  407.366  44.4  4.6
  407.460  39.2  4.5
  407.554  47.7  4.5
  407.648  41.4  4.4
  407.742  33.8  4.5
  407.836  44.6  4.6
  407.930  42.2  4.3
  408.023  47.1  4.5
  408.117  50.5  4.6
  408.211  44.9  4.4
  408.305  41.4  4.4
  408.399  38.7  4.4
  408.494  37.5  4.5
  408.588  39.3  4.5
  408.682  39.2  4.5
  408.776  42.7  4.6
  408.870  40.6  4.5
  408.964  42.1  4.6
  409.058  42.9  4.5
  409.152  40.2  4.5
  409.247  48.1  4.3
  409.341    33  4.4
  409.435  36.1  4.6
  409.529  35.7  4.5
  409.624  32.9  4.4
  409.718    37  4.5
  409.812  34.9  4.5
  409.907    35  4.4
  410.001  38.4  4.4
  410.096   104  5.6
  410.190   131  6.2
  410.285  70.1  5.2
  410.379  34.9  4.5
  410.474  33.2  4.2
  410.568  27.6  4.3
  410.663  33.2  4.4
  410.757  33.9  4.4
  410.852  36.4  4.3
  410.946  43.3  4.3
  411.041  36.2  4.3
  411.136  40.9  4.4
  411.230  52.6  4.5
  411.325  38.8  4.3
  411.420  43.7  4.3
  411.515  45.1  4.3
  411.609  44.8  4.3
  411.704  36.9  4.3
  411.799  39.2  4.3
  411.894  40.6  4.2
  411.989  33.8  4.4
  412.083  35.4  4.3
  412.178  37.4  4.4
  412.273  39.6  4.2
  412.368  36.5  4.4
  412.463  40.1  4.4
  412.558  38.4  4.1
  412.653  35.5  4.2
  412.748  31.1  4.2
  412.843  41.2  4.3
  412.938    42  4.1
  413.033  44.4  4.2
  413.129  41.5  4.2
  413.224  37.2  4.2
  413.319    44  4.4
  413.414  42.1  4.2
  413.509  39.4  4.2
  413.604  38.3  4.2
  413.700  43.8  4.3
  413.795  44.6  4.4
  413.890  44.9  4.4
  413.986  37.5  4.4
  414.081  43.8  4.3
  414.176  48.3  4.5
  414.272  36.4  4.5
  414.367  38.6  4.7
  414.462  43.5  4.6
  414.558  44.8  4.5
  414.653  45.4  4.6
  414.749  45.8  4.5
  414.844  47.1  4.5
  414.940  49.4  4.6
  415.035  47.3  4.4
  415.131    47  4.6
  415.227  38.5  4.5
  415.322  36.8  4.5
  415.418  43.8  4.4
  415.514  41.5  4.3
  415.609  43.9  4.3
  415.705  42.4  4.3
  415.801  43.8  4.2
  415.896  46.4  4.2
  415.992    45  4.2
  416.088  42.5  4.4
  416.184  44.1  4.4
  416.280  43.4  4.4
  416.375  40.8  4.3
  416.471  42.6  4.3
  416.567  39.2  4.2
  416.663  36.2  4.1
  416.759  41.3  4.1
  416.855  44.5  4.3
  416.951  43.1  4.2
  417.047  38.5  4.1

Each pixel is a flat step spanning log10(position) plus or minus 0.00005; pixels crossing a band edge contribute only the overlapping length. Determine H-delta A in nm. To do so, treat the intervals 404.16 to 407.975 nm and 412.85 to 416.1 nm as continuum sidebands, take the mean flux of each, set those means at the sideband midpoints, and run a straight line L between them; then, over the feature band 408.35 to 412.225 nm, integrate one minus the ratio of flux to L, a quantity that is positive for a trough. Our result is -0.06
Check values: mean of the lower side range 41.8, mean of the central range 43.1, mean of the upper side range 43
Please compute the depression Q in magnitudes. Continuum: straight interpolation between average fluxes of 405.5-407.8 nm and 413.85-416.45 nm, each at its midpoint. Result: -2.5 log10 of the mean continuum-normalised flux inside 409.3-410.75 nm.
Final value -0.13 mag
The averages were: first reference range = 41.1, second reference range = 43.4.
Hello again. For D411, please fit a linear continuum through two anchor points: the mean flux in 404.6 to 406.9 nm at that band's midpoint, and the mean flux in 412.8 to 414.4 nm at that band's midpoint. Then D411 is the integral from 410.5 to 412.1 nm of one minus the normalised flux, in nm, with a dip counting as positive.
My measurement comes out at 0.10 nm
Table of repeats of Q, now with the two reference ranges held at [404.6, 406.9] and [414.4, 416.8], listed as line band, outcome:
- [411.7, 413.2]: 0.12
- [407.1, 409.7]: 0.03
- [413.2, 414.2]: 0.02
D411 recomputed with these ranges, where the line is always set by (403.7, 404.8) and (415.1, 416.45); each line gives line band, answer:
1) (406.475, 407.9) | 0.03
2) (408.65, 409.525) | 0.06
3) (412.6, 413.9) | 0.07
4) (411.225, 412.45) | 0.09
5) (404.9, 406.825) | 0.11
